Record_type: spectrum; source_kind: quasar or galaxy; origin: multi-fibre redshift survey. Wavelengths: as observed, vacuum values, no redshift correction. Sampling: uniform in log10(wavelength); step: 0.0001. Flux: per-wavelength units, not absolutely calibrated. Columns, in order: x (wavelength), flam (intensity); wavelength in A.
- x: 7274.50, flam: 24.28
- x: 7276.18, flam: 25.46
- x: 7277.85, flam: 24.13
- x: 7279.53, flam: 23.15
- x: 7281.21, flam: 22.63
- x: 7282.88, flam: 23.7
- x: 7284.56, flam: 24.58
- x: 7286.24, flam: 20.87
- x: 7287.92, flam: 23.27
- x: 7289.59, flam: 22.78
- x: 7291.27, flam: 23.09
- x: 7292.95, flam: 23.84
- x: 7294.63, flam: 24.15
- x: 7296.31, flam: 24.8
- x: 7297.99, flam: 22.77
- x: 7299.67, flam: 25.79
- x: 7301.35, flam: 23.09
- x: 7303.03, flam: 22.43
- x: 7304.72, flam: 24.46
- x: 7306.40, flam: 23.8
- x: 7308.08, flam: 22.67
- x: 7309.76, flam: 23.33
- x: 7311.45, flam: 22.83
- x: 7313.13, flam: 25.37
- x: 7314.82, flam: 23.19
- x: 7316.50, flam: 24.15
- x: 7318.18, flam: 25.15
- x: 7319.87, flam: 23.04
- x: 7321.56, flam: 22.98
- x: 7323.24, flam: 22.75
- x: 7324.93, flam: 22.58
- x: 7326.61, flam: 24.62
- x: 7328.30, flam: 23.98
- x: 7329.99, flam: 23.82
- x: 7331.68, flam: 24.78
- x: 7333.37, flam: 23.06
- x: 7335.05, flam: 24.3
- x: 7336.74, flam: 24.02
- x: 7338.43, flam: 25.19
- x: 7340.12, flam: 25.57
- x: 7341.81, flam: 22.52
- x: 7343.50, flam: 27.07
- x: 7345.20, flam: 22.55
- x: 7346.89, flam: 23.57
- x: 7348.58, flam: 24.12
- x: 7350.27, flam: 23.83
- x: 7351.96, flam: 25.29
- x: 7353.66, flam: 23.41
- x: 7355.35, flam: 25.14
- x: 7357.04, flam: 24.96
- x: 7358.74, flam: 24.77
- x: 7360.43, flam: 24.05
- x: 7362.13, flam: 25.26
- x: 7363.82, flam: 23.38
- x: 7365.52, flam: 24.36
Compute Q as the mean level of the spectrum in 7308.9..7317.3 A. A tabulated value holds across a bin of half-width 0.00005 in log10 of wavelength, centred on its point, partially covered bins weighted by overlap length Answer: 23.8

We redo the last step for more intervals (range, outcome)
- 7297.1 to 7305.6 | 23.7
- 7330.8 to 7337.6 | 24.1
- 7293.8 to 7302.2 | 24.1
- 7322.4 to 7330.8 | 23.6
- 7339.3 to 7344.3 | 25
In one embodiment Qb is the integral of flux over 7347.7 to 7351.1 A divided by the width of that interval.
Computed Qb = 24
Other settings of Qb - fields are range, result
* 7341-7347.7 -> 23.9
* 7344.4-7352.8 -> 23.9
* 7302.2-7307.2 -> 23.5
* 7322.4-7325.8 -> 22.7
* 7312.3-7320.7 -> 24.2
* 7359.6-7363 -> 24.7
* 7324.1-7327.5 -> 23.6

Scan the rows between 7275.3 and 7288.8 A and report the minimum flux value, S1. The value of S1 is 20.87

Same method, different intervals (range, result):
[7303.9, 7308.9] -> 22.67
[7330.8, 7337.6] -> 23.06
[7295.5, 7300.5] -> 22.77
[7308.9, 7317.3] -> 22.83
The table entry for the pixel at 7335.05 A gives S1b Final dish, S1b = 24.3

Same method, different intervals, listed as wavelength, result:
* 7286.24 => 20.87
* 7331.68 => 24.78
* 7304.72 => 24.46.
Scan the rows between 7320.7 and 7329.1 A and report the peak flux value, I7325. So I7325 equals 24.62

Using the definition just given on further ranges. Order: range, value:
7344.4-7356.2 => 25.29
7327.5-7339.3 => 25.19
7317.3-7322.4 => 25.15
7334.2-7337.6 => 24.3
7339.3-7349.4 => 27.07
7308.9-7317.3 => 25.37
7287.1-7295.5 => 24.15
